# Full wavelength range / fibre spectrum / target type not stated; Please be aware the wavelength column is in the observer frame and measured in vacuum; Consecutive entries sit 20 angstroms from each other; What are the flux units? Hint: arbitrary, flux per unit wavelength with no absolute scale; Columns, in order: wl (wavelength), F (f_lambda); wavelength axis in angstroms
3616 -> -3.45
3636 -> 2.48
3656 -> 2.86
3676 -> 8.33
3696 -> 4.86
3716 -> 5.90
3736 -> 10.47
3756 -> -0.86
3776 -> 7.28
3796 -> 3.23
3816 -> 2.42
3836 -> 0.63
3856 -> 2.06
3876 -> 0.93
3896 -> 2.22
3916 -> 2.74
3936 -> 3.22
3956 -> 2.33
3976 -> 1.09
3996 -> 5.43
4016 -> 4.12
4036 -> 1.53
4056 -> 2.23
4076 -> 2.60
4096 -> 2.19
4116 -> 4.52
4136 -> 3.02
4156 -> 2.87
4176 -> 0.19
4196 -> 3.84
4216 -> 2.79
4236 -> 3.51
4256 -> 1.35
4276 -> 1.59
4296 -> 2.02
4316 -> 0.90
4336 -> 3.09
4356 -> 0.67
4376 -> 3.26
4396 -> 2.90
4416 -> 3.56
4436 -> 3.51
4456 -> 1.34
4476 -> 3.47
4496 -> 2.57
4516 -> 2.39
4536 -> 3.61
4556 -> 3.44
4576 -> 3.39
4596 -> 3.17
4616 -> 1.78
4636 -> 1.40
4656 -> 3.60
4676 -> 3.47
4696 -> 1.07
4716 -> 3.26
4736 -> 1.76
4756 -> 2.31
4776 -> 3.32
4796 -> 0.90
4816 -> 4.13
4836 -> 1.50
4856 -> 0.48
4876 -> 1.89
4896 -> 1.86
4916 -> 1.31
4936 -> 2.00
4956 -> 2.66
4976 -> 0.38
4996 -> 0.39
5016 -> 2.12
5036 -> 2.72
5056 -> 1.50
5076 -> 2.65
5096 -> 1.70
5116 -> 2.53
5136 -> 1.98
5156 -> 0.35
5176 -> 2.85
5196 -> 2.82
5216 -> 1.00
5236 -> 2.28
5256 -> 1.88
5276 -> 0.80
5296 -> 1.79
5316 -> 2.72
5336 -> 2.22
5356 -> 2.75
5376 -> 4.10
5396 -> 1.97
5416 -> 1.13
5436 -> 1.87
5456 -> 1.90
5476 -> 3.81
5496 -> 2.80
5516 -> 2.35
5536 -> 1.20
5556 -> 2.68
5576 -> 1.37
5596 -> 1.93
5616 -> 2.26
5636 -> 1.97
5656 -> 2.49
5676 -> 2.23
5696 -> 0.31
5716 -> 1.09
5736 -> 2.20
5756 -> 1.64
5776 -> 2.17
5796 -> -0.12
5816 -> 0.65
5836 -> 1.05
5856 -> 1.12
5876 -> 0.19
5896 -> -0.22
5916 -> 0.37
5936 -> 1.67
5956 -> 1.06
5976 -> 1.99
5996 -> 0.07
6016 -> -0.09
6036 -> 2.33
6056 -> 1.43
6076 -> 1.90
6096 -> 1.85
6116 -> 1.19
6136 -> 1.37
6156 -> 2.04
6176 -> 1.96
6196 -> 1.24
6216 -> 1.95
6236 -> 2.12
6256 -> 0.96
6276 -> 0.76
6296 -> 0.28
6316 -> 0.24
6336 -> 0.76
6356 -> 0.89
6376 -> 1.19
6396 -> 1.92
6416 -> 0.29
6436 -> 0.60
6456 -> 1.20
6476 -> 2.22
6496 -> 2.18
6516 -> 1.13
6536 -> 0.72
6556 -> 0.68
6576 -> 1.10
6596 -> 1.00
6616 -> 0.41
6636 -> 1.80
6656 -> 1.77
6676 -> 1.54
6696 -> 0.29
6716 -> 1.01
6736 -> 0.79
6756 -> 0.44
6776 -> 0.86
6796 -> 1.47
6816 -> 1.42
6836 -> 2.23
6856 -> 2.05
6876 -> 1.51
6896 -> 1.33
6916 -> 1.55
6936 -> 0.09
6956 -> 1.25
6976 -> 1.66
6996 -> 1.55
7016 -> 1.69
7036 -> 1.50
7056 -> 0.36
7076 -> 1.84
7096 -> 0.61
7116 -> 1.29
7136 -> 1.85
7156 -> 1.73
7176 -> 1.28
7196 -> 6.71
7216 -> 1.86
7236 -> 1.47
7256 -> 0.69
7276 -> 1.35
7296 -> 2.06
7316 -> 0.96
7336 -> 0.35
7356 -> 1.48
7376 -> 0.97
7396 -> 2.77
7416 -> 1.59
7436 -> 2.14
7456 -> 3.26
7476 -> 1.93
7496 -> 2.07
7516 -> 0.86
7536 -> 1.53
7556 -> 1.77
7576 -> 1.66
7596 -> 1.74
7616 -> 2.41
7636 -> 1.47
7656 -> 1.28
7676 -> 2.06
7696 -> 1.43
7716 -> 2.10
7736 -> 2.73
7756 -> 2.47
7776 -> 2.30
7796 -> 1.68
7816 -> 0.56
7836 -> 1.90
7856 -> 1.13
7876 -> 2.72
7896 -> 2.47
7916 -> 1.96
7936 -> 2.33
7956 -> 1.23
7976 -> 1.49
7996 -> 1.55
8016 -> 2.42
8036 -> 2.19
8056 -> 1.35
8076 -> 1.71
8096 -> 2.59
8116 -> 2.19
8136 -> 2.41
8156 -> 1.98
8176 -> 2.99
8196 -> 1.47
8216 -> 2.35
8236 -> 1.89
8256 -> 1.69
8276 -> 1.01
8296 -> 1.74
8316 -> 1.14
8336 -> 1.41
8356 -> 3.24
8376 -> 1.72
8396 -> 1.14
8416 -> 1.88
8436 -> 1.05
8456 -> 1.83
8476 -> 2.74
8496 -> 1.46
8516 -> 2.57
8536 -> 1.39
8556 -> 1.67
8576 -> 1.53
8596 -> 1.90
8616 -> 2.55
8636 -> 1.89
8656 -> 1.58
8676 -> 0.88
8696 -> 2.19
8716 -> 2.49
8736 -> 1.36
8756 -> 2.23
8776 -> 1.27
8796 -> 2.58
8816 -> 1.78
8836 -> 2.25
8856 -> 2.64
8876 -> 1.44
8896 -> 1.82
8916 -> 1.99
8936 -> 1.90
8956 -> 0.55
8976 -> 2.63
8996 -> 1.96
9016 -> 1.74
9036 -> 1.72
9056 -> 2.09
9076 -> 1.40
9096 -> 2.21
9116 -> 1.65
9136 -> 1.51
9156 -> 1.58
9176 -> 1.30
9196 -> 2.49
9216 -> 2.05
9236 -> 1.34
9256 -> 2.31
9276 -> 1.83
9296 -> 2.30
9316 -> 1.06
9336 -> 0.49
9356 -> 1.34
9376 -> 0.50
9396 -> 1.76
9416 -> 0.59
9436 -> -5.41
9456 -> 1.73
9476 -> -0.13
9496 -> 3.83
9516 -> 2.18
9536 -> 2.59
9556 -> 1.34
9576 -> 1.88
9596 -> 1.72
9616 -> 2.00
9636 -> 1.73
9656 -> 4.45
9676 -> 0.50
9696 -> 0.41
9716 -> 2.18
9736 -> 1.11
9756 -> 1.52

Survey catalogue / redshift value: 0.93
